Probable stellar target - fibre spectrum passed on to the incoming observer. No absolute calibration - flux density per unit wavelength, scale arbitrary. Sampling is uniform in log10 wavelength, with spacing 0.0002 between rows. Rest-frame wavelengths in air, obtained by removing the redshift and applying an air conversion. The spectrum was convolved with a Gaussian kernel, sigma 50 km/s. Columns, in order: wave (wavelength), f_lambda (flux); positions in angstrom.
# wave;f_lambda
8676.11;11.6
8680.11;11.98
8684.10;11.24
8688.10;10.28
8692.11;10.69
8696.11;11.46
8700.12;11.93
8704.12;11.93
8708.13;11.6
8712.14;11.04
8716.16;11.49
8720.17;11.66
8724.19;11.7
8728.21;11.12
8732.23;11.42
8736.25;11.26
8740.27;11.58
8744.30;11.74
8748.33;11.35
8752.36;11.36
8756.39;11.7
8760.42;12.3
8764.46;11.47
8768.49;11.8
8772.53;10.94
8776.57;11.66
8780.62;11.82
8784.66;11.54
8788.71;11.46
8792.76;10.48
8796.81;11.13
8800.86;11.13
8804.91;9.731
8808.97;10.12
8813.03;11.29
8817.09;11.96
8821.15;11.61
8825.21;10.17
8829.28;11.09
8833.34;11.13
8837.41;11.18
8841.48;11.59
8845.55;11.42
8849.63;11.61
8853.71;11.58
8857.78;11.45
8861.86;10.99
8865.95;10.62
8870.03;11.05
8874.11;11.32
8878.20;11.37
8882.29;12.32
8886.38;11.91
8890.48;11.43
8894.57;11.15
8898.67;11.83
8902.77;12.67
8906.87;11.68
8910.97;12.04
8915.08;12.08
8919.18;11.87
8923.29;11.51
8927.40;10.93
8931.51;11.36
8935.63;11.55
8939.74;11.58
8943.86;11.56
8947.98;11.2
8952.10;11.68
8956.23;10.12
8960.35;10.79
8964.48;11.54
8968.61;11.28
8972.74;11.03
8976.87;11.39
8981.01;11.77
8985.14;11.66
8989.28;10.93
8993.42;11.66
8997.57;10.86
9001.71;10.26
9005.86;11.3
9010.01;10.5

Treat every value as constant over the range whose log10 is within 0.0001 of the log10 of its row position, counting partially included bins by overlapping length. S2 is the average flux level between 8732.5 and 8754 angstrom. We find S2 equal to 11.5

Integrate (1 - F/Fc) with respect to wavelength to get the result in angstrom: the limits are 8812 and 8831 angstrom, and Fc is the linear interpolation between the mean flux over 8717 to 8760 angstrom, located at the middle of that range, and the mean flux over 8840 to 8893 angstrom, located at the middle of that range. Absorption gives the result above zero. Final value 0.40 angstrom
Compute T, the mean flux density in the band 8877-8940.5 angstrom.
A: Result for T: 11.7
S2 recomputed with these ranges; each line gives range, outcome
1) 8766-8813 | 11.1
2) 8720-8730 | 11.5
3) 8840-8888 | 11.4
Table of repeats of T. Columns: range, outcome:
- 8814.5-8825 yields 11.5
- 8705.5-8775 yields 11.5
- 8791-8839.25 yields 10.9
